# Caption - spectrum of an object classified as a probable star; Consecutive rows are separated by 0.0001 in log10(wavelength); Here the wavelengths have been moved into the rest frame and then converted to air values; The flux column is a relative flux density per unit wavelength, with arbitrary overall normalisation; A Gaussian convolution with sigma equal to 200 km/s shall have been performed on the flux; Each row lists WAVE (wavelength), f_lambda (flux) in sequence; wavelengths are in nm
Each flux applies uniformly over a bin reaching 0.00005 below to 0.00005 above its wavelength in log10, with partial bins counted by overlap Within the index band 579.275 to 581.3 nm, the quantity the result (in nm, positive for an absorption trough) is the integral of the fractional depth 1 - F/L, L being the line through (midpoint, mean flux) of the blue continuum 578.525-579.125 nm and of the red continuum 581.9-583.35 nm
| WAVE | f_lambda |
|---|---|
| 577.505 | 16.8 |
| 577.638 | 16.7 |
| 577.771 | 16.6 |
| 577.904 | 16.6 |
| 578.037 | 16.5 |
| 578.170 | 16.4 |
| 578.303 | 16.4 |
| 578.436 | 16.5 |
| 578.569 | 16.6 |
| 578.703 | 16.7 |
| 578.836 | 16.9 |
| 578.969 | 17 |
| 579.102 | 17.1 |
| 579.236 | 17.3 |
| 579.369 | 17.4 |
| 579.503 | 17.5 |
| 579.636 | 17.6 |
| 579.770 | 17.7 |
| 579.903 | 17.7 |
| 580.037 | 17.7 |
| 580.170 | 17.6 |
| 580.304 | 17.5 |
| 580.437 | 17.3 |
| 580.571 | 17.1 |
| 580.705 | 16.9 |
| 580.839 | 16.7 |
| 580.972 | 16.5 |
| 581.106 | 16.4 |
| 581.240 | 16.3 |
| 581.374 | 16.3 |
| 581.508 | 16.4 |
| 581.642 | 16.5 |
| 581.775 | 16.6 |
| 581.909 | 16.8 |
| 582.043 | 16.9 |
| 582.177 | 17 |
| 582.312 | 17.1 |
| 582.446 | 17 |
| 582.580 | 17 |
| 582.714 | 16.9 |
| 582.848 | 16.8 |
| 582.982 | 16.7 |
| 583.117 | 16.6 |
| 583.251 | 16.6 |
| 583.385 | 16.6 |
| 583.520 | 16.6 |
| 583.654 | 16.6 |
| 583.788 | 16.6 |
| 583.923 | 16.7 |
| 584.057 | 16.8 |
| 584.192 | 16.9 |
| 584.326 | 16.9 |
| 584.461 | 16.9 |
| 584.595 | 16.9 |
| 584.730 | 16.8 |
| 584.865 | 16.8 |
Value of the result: -0.04 nm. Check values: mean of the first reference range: 16.9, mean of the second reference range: 16.8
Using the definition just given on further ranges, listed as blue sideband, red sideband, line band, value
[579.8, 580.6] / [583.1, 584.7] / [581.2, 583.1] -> 0.04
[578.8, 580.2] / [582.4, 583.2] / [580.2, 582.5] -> 0.04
